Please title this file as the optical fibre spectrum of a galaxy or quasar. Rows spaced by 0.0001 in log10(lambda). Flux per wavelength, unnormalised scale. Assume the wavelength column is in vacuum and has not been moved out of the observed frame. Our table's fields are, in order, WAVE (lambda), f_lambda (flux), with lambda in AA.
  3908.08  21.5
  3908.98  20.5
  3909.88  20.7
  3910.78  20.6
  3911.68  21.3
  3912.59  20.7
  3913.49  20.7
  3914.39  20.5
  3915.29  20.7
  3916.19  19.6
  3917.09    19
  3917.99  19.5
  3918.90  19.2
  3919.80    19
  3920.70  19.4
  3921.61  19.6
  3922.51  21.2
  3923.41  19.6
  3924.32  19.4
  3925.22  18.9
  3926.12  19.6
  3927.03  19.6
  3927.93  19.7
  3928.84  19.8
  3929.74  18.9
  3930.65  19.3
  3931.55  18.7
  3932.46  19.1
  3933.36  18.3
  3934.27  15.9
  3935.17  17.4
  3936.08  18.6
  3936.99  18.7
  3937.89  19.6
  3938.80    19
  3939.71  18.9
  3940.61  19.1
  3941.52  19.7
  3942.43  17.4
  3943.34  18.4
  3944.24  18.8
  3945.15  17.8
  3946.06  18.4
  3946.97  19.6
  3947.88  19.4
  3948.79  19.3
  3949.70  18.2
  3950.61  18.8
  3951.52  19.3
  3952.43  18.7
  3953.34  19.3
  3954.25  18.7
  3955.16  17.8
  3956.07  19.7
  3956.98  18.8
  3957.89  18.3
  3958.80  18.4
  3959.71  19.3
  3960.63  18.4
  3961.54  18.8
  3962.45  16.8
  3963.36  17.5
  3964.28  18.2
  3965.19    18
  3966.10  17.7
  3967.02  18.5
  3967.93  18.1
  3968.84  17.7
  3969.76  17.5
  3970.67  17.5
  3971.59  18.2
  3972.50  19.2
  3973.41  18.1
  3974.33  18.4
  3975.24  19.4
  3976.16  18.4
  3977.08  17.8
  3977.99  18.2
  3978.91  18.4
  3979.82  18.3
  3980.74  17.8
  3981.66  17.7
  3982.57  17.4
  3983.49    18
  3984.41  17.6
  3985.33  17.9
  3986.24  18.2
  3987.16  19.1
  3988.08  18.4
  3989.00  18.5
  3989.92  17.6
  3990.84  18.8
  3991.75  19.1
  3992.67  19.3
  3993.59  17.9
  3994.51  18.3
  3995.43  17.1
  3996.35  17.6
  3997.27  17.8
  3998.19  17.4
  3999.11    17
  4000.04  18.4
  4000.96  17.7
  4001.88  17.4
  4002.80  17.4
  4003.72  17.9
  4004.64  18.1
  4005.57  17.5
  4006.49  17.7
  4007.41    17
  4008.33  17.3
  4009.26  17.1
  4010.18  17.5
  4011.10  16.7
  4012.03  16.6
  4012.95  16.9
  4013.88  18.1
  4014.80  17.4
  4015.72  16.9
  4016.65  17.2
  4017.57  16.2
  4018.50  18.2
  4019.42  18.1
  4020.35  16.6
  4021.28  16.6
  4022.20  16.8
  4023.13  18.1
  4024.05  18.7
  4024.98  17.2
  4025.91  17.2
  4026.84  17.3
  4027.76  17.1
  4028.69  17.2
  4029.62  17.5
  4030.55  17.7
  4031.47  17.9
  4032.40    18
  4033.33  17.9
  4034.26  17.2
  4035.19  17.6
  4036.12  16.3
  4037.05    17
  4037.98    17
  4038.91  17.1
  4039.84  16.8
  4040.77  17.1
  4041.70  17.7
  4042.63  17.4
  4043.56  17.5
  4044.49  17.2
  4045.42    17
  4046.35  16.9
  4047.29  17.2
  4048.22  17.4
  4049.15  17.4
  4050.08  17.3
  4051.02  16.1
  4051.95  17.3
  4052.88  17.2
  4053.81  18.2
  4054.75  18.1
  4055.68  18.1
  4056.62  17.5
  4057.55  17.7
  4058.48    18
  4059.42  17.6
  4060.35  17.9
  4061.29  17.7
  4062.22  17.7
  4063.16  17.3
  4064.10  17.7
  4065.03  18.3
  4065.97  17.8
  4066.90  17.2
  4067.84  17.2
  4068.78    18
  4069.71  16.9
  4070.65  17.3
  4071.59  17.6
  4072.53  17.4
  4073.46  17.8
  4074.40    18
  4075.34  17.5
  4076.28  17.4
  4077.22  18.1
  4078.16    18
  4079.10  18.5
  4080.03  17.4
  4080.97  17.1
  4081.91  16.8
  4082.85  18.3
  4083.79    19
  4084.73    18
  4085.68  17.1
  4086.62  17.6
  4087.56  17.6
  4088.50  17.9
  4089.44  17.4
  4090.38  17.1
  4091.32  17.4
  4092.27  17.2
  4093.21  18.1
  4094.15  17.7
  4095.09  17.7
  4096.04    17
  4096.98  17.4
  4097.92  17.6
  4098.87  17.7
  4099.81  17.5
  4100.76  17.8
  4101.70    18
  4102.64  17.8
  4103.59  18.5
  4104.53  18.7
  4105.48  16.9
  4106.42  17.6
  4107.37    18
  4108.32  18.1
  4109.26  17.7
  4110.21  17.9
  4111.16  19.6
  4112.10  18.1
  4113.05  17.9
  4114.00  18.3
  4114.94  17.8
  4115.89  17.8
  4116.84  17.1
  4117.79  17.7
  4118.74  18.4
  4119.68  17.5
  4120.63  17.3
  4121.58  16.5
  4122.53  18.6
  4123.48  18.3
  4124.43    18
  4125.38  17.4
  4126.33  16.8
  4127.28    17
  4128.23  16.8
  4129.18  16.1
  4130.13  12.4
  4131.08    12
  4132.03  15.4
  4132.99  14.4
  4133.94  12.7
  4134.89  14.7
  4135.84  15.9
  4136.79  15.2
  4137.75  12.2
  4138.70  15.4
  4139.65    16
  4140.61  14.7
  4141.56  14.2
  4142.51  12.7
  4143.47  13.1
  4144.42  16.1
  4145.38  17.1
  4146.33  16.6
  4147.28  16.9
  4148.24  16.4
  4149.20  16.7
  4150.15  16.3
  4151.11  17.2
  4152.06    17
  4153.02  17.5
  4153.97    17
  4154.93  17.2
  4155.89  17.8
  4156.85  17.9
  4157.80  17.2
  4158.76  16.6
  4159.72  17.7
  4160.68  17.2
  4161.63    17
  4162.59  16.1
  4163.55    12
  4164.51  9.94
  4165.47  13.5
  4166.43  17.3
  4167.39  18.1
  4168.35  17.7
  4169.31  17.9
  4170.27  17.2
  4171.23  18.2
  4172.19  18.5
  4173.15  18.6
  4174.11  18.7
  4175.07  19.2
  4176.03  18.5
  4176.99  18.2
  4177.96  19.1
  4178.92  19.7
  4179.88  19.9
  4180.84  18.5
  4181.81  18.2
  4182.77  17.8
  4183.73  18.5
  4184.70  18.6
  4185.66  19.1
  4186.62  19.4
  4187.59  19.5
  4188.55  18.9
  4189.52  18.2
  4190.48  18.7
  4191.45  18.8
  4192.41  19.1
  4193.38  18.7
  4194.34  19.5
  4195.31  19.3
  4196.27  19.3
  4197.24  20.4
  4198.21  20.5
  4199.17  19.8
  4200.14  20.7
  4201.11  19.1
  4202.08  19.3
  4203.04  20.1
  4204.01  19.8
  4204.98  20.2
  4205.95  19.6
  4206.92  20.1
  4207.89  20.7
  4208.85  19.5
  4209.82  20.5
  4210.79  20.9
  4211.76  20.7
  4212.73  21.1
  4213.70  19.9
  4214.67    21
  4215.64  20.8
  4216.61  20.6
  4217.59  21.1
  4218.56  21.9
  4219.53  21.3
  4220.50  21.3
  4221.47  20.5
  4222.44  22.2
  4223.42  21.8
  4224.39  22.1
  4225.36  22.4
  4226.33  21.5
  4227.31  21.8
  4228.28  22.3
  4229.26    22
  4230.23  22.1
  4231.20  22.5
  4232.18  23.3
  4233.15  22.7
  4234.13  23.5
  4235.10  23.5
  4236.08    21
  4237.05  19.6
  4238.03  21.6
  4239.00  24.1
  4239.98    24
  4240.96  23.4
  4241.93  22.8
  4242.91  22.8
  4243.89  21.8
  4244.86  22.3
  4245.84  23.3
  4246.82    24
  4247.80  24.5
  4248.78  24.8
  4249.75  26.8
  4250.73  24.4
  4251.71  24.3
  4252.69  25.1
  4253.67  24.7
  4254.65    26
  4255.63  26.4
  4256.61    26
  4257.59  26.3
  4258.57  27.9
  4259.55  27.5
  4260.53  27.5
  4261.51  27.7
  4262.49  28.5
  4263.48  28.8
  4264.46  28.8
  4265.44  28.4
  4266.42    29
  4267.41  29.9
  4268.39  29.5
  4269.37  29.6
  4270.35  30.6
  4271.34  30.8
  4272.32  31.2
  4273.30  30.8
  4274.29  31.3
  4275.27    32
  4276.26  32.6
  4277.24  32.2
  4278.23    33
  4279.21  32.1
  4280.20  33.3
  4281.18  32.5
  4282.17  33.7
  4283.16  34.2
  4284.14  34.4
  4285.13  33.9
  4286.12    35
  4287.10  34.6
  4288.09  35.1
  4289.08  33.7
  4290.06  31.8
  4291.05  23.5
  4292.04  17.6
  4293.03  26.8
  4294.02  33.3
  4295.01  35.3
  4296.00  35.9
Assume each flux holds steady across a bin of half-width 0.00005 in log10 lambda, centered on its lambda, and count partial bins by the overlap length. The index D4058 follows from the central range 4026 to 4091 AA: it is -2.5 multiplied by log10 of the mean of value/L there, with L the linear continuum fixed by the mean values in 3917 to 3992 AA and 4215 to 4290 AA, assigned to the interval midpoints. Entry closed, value 0.215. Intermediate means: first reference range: 18.6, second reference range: 26.5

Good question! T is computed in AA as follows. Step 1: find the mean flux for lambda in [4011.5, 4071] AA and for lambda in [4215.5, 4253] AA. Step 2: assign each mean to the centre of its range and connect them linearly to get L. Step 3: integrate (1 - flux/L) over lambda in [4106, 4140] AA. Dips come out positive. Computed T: 5.1 AA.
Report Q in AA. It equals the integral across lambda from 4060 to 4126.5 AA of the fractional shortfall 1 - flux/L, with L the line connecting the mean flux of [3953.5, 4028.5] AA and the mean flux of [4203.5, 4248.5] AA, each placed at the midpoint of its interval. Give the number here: 6.2 AA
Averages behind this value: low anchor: 17.9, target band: 17.7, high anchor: 21.8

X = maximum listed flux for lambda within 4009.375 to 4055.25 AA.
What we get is 18.7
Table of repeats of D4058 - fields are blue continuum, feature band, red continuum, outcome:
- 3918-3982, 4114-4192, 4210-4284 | 0.351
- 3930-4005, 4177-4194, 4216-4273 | 0.229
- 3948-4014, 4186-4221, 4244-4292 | 0.310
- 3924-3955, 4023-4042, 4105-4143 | 0.013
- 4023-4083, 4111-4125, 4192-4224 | 0.048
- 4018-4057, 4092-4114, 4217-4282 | 0.120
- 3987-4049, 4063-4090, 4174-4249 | 0.049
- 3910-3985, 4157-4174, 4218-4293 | 0.416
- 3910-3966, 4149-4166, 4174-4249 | 0.250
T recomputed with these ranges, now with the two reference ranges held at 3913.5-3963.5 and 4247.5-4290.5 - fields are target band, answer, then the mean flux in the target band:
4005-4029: 4.7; 17.3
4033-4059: 6.0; 17.3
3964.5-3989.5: 2.6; 18.1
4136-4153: 6.7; 15.6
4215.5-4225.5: 2.4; 21.4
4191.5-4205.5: 4.0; 19.7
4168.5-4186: 5.4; 18.6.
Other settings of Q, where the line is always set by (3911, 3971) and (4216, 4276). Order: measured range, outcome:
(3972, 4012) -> 3.9 AA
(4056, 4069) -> 2.2 AA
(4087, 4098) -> 2.2 AA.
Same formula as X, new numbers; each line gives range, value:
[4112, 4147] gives 18.6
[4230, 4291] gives 35.1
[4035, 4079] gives 18.3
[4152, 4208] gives 20.7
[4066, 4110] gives 19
